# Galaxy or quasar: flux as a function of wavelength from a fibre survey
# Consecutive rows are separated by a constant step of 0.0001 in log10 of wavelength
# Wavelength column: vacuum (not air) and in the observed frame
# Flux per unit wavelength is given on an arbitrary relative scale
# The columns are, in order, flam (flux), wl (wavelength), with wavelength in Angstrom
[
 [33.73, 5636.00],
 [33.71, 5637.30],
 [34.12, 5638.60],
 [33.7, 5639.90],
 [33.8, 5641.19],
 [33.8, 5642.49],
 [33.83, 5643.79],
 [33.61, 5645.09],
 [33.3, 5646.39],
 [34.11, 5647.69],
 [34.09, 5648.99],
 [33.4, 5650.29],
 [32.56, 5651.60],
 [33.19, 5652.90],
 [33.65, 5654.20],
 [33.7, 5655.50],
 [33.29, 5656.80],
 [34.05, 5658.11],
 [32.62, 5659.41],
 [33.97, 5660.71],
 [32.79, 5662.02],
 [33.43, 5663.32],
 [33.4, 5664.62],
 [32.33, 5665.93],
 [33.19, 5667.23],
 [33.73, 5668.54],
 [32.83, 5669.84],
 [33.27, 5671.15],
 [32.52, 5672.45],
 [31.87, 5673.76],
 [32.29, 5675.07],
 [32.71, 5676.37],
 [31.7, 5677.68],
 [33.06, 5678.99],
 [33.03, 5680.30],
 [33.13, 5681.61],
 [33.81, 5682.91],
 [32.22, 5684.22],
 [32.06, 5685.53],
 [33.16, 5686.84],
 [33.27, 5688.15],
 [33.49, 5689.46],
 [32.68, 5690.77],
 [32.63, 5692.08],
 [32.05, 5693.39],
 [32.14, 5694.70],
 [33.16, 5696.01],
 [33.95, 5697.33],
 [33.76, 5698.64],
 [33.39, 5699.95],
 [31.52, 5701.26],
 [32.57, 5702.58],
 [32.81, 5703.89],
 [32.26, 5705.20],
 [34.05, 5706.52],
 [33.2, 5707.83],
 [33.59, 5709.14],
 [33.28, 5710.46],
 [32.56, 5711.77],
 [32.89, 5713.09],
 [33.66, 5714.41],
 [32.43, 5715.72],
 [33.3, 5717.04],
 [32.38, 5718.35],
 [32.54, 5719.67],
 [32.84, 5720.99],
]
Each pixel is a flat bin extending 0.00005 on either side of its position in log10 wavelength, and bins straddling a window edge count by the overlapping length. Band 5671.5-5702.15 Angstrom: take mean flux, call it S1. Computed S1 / 32.8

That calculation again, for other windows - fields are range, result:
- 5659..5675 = 33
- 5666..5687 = 32.8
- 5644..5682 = 33.1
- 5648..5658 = 33.4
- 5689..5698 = 32.9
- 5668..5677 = 32.8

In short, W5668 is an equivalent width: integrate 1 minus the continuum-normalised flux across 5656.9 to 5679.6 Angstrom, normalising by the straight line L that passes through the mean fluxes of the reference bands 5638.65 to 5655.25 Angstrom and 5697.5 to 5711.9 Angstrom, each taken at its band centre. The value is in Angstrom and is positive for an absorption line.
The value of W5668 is 0.3 Angstrom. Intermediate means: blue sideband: 33.6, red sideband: 33.1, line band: 32.9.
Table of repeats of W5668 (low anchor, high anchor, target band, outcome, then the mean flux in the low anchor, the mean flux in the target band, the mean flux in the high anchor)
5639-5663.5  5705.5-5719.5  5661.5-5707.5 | 0.6 Angstrom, 33.5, 32.9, 33.1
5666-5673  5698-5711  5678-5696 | 0.1 Angstrom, 33.1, 32.8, 33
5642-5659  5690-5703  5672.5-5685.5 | 0.2 Angstrom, 33.6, 32.6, 32.8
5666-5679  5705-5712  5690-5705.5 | 0.2 Angstrom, 32.7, 32.8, 33.3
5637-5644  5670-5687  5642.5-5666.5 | 0.0 Angstrom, 33.9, 33.4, 32.7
